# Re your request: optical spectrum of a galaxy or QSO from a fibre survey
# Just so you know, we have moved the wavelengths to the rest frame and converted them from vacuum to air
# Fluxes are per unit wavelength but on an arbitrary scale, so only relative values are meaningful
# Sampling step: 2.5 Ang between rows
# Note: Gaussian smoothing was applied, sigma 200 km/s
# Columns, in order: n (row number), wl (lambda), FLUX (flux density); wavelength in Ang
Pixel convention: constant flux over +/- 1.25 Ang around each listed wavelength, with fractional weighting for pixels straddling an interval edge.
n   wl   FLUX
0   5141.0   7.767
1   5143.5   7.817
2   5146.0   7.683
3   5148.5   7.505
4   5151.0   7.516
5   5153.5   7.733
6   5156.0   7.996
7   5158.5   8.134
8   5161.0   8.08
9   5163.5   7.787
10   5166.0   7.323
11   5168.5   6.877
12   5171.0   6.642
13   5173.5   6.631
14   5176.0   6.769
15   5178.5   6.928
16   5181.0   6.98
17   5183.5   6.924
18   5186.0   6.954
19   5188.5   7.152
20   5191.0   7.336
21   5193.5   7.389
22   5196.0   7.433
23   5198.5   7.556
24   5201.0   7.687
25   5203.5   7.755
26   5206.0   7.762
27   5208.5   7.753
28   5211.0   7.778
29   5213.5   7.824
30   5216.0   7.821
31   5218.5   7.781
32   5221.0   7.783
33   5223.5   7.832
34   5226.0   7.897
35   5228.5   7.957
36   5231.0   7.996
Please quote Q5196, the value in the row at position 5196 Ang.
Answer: 7.433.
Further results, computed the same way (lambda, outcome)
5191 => 7.336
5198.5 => 7.556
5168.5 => 6.877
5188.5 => 7.152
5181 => 6.98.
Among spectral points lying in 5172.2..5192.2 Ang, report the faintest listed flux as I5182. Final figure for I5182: 6.631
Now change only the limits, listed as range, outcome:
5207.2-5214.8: 7.753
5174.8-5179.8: 6.769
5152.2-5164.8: 7.733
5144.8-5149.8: 7.505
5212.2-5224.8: 7.781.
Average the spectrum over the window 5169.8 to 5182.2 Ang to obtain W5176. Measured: 6.79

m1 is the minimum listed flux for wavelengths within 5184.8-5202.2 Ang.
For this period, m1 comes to 6.954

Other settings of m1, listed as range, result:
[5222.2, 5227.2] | 7.832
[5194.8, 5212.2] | 7.433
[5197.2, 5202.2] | 7.556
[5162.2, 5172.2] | 6.642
